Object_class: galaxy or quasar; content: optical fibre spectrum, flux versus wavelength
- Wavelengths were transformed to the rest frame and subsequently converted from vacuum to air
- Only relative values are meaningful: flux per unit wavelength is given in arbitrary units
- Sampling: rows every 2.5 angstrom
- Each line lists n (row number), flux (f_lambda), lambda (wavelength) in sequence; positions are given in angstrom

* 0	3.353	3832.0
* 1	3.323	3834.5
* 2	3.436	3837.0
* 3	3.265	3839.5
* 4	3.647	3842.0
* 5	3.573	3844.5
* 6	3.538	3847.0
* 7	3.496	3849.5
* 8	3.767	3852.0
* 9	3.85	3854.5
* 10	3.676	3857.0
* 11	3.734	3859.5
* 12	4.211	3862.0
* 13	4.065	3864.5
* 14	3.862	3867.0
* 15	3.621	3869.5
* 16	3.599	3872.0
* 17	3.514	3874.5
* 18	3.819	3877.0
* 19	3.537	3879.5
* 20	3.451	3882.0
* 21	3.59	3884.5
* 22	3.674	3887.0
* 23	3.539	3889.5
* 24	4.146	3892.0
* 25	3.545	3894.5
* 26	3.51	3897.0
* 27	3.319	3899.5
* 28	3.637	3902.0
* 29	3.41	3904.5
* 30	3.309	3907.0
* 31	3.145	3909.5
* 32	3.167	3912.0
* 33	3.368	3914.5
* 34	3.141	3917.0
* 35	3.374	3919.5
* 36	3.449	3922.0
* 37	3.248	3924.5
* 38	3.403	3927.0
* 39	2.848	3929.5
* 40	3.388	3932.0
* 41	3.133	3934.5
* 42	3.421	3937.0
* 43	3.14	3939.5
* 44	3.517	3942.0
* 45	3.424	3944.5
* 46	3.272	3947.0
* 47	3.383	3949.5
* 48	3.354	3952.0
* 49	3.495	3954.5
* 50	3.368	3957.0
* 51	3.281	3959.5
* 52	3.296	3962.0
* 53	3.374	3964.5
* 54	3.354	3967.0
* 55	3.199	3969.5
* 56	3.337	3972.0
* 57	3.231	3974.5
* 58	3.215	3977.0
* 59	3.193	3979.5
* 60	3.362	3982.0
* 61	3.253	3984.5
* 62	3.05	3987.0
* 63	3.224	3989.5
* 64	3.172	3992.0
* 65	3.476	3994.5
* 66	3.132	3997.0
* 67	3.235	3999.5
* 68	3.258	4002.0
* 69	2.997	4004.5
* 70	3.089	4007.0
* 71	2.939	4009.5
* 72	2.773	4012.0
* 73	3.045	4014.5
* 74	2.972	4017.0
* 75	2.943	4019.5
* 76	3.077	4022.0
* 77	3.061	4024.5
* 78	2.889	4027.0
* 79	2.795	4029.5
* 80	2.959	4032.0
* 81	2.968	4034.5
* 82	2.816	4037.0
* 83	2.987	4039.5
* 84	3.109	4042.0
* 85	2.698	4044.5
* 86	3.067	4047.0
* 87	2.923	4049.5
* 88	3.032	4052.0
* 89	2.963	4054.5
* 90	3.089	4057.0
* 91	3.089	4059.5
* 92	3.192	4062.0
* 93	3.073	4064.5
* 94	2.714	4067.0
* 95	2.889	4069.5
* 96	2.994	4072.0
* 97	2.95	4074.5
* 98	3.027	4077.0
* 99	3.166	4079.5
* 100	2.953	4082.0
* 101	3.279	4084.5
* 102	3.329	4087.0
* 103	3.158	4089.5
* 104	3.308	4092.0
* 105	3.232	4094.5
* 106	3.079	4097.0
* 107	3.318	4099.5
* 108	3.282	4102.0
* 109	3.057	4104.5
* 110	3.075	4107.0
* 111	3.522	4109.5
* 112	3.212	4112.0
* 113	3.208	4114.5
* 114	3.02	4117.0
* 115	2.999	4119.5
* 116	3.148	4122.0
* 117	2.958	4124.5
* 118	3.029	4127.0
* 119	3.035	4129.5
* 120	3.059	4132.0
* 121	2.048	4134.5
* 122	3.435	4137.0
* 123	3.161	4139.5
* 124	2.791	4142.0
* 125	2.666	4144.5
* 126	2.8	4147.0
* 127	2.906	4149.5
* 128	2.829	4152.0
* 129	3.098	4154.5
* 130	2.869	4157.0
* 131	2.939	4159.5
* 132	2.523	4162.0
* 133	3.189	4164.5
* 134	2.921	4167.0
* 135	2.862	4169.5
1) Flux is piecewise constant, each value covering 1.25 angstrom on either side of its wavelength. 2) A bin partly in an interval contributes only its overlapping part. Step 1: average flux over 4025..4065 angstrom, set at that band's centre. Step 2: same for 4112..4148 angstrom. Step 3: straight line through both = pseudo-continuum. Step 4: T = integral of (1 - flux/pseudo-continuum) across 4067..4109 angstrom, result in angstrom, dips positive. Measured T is -2.2 angstrom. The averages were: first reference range 2.98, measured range 3.13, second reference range 2.96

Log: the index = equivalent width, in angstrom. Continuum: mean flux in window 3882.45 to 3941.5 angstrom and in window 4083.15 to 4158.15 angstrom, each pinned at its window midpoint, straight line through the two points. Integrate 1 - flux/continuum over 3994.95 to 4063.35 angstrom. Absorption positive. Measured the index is 4.2 angstrom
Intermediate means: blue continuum 3.39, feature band 3.01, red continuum 3.06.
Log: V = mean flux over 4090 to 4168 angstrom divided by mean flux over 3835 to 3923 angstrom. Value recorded 0.85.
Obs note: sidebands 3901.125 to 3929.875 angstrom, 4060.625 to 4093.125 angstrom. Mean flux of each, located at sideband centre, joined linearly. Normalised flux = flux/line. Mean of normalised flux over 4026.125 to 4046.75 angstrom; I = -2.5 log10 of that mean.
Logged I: 0.08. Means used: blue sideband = 3.3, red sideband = 3.08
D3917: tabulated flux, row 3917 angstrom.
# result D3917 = 3.141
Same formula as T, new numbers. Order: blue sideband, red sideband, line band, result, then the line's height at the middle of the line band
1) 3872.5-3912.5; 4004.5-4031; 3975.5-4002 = -1.2 angstrom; 3.09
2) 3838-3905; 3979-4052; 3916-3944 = 1.0 angstrom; 3.41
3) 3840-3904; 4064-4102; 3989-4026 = 2.4 angstrom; 3.31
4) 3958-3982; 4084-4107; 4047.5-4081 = 2.3 angstrom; 3.23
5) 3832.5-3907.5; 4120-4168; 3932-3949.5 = 0.6 angstrom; 3.44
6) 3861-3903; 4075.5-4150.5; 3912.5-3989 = 4.5 angstrom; 3.5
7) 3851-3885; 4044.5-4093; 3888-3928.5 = 2.1 angstrom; 3.6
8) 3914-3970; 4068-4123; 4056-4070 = 0.7 angstrom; 3.18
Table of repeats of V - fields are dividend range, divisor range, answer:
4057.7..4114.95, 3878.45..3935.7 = 0.92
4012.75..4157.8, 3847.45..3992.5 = 0.88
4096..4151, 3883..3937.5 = 0.89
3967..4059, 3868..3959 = 0.90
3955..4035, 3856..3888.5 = 0.85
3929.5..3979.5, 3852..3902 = 0.90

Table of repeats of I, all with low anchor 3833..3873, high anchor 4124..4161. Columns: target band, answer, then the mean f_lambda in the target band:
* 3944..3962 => 0.013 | 3.36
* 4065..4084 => 0.039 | 2.97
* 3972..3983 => 0.026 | 3.26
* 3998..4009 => 0.047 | 3.13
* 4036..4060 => 0.063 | 2.98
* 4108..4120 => -0.078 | 3.2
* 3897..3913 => 0.057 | 3.35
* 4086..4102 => -0.072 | 3.24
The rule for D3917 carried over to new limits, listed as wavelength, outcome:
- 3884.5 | 3.59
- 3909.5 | 3.145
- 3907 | 3.309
